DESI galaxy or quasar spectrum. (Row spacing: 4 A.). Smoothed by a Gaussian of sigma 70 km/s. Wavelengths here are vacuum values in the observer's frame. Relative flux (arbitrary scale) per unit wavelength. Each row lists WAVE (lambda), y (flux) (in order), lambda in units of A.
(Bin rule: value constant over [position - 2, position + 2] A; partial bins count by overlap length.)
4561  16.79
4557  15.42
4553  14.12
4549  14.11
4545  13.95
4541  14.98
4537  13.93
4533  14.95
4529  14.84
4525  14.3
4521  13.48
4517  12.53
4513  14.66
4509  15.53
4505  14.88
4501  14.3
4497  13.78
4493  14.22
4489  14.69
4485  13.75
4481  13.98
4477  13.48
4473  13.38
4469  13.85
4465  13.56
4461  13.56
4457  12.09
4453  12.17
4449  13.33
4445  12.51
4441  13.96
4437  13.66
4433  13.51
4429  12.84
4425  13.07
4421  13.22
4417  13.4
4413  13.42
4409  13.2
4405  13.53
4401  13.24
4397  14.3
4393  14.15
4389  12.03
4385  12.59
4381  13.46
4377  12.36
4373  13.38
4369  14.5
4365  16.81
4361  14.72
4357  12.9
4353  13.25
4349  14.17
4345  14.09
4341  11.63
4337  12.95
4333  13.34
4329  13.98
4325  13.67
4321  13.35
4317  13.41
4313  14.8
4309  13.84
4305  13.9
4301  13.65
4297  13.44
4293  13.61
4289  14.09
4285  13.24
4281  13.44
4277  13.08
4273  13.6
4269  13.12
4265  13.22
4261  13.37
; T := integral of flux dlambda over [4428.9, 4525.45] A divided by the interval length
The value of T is 13.7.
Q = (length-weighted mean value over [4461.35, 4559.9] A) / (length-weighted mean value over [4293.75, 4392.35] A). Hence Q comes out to 1.04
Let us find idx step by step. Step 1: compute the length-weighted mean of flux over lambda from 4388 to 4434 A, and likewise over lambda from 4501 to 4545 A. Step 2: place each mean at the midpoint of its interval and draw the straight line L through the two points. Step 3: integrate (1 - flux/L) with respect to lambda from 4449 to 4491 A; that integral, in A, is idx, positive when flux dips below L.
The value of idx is 1.4 A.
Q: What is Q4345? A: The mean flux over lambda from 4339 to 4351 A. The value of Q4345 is 13.3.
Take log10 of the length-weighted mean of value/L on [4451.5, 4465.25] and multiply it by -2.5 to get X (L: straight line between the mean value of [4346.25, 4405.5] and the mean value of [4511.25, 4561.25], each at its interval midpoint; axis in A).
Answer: 0.10 mag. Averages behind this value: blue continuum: 13.7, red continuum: 14.4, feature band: 12.8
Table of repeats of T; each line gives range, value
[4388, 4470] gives 13.3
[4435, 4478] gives 13.2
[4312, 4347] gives 13.4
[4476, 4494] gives 14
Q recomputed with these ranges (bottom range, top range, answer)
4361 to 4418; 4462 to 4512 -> 1.03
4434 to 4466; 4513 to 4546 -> 1.08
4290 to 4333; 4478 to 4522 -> 1.03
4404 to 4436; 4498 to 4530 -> 1.08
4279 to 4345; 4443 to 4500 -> 0.99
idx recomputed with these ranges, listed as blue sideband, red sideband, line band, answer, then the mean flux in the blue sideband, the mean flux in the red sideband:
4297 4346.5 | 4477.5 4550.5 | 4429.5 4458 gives 1.9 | 13.5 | 14.3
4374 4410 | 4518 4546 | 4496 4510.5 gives -0.6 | 13.2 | 14.3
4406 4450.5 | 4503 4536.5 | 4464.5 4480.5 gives 0.2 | 13.3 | 14.4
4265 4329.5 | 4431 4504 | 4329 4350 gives 0.5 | 13.6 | 13.6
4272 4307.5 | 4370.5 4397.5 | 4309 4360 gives -0.5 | 13.6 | 13.1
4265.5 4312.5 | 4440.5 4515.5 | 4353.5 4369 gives -1.1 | 13.6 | 13.8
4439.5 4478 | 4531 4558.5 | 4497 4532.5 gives -0.7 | 13.2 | 14.5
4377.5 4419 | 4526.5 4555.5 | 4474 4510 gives -0.5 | 13.3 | 14.4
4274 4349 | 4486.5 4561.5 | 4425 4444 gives 0.9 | 13.5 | 14.4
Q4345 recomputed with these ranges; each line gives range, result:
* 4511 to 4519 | 13.6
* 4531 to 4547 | 14.5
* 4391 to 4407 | 13.8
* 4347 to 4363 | 13.8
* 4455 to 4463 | 12.8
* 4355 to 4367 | 14.8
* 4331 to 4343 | 12.6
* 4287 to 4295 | 13.8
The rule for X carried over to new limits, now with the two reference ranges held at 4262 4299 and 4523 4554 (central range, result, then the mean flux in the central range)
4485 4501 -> 0.00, 14.2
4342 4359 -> 0.02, 13.5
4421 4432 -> 0.07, 13.1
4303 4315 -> -0.05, 14.2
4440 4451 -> 0.07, 13.2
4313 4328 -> -0.01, 13.7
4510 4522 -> 0.05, 13.7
